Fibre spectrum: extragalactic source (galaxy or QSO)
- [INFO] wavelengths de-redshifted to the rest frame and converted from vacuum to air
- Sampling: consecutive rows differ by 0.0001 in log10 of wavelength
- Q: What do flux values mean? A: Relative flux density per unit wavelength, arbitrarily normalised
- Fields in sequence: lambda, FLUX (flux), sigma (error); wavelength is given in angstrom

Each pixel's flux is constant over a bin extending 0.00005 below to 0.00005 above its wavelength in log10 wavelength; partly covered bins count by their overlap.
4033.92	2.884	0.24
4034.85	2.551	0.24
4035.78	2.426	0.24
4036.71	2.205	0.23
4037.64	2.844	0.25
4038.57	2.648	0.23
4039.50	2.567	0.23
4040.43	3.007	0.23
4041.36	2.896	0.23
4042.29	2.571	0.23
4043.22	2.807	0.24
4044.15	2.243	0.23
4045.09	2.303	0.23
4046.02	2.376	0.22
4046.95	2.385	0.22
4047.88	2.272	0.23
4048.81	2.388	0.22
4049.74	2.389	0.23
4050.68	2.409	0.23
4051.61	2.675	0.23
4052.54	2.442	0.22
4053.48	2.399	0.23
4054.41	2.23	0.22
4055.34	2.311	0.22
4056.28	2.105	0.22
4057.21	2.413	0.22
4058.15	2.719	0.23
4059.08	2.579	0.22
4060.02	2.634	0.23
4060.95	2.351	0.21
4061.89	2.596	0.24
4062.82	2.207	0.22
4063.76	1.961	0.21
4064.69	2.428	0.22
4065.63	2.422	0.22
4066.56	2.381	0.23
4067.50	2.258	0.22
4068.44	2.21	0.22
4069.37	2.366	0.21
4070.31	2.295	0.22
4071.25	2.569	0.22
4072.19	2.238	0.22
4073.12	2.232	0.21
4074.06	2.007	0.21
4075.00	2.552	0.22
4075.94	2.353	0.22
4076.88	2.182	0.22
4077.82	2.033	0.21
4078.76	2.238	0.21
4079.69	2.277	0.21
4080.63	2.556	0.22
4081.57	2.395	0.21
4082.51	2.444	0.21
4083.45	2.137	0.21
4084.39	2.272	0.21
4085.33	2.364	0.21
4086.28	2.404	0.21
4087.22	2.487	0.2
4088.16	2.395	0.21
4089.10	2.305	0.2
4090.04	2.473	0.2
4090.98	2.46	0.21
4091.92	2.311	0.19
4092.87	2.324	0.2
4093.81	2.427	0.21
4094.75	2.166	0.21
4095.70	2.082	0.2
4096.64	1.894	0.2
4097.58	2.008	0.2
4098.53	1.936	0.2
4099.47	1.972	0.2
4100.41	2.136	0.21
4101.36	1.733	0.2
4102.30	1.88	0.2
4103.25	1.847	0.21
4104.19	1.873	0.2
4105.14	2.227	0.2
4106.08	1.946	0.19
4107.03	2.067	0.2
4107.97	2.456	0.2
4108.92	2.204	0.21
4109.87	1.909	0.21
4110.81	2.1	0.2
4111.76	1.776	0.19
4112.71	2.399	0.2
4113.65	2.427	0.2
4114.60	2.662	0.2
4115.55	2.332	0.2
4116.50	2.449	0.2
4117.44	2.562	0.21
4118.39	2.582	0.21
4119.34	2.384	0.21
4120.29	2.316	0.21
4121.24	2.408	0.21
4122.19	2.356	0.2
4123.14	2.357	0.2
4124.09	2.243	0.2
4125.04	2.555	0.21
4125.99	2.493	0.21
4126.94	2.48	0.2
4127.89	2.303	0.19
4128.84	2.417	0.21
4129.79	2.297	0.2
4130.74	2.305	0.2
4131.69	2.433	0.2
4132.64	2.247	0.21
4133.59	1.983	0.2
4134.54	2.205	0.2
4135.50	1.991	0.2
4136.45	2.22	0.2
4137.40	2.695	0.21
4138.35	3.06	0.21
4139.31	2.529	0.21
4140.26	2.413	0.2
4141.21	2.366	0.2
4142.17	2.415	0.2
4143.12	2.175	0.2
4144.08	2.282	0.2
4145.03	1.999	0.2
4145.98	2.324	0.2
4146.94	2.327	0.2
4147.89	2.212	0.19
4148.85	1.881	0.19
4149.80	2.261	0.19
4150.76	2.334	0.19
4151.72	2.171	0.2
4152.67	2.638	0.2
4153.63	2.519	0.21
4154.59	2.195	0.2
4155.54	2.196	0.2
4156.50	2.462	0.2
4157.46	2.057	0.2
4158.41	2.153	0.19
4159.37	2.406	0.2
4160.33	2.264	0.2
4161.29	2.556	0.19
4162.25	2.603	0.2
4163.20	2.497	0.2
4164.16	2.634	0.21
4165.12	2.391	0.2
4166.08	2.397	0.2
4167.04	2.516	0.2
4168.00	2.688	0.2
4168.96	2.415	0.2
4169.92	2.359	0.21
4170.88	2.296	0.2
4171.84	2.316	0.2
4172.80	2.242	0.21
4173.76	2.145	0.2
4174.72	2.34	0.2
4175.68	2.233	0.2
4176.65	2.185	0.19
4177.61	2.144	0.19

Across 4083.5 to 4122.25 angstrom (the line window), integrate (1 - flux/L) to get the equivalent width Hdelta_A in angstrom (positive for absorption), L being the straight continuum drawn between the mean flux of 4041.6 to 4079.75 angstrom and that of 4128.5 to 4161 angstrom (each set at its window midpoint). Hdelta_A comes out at 1.8 angstrom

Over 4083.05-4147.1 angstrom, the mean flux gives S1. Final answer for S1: 2.27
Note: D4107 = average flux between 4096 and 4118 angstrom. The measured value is 2.12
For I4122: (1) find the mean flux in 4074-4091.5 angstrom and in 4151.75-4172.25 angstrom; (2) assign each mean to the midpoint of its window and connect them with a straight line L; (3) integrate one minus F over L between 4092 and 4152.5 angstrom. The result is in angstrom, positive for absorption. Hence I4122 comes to 3.0 angstrom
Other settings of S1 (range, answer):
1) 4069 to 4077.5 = 2.3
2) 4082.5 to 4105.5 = 2.18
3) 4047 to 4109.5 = 2.28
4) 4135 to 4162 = 2.33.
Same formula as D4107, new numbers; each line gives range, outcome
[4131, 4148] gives 2.33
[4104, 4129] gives 2.31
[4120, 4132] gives 2.38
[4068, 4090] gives 2.32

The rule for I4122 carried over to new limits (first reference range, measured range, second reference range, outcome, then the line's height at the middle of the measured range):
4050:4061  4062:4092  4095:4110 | -1.1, 2.25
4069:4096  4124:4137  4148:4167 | 0.2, 2.34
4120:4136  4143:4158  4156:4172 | 0.8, 2.38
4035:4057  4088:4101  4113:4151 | 1.1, 2.41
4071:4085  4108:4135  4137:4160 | -0.1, 2.32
